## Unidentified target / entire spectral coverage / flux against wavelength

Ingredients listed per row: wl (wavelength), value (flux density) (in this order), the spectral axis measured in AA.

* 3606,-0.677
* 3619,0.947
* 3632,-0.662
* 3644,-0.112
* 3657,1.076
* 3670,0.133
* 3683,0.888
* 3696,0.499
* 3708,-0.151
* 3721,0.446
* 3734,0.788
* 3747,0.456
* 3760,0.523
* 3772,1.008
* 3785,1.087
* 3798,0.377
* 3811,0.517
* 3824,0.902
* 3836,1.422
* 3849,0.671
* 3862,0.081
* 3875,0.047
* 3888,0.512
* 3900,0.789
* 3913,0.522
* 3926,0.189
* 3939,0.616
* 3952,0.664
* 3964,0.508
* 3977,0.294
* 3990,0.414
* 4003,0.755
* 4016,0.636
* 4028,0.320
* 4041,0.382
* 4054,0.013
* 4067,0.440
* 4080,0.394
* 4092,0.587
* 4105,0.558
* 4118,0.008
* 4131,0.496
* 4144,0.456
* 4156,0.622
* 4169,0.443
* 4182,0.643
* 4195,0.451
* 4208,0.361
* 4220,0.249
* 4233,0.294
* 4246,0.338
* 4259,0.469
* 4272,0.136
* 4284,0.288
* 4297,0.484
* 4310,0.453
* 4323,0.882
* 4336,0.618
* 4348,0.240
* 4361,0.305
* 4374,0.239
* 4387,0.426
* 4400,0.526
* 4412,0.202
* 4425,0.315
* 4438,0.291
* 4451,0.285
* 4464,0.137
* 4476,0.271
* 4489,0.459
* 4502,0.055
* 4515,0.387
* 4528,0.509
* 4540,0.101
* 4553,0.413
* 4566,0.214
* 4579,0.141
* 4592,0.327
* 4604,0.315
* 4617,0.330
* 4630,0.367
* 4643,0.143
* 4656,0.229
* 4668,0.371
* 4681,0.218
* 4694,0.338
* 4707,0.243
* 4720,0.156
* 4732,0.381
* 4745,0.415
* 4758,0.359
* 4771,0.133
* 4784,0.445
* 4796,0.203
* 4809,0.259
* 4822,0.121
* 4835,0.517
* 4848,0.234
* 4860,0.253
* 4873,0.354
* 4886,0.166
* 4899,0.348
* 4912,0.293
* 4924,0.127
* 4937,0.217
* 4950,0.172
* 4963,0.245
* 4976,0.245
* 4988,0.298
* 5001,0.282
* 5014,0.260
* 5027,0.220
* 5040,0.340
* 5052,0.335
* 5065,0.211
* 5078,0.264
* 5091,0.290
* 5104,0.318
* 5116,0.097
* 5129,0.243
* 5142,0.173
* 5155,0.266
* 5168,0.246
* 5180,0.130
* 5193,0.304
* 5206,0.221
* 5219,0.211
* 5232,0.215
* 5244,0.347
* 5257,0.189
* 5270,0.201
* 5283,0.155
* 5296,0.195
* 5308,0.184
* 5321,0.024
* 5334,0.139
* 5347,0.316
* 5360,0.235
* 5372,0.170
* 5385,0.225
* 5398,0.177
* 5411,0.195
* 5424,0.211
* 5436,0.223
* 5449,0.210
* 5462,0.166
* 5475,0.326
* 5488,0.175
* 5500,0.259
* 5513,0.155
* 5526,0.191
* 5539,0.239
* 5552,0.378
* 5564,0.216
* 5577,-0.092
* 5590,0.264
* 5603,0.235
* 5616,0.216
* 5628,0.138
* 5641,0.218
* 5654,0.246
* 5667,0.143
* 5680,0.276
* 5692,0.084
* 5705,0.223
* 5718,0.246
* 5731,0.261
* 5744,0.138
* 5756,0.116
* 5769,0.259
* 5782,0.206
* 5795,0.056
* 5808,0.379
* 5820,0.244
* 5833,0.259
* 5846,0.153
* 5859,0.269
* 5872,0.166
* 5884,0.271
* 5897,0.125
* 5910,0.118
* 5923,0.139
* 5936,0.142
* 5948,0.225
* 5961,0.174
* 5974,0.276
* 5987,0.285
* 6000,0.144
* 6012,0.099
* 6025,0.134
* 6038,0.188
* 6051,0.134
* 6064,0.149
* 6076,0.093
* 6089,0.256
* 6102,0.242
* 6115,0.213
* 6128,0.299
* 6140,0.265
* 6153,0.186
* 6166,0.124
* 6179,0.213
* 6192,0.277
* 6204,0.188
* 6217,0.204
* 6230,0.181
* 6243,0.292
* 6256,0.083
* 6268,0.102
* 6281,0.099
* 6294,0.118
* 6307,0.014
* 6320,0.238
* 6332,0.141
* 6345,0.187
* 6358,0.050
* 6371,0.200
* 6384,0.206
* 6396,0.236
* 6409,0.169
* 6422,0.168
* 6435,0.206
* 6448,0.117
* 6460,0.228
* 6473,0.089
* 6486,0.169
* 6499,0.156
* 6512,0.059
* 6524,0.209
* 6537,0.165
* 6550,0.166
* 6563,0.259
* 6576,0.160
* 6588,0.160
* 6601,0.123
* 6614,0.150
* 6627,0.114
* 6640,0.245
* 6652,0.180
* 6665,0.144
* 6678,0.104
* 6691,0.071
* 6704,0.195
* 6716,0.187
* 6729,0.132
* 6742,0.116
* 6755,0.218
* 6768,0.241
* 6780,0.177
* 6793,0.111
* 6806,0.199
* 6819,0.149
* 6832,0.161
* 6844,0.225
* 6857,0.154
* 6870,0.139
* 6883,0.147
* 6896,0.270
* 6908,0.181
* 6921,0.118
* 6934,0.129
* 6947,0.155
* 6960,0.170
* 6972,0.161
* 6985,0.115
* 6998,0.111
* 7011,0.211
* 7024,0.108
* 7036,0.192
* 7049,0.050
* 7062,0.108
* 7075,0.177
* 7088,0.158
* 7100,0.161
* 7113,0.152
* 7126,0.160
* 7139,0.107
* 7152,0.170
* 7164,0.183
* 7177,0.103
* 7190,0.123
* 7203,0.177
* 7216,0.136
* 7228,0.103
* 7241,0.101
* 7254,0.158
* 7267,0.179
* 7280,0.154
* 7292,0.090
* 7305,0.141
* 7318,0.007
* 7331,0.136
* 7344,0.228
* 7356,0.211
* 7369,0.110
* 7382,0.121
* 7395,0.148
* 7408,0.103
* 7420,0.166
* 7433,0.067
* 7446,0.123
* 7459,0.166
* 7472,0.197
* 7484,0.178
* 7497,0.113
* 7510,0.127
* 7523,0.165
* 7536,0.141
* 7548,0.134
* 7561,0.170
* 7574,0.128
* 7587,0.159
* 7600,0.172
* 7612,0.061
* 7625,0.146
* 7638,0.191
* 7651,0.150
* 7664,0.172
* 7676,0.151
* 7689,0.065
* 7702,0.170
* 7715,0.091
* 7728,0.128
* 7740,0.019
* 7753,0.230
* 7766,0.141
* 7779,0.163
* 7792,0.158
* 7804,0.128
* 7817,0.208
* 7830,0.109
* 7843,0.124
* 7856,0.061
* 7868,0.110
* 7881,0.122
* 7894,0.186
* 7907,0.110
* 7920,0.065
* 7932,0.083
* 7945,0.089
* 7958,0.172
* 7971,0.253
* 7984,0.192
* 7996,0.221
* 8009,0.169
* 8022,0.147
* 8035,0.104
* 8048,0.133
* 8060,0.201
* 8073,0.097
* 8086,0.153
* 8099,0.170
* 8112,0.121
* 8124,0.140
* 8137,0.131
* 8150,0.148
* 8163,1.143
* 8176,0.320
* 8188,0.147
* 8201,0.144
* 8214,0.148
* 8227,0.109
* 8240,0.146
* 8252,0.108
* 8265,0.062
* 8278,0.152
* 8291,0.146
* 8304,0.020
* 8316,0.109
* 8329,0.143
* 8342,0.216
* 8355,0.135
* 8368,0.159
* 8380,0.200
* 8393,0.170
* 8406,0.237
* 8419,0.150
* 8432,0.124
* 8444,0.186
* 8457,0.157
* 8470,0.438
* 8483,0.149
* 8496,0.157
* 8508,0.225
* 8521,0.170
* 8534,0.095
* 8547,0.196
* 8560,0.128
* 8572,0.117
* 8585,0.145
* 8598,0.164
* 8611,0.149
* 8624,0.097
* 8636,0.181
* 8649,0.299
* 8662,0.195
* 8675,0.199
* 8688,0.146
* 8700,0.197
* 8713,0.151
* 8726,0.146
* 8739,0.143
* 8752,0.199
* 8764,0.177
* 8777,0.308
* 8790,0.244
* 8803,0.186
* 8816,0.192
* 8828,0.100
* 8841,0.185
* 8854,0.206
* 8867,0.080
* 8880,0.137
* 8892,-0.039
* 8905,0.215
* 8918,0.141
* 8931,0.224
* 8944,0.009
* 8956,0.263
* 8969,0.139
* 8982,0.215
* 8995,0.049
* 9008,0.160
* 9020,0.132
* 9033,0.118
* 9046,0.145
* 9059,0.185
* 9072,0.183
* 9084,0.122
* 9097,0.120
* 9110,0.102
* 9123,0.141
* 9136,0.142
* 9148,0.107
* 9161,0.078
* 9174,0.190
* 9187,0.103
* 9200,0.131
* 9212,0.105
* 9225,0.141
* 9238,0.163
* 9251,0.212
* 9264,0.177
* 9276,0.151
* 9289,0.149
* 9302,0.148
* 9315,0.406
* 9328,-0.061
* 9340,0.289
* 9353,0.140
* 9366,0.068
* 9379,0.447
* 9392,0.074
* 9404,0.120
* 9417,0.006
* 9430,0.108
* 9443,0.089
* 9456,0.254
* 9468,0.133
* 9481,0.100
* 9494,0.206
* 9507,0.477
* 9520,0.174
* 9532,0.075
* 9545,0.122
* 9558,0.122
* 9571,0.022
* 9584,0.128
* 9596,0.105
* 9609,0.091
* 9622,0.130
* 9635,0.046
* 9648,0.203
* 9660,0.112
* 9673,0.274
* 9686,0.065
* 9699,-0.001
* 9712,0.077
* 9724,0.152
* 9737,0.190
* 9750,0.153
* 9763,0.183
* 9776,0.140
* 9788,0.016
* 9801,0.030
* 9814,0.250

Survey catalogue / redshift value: 1.19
